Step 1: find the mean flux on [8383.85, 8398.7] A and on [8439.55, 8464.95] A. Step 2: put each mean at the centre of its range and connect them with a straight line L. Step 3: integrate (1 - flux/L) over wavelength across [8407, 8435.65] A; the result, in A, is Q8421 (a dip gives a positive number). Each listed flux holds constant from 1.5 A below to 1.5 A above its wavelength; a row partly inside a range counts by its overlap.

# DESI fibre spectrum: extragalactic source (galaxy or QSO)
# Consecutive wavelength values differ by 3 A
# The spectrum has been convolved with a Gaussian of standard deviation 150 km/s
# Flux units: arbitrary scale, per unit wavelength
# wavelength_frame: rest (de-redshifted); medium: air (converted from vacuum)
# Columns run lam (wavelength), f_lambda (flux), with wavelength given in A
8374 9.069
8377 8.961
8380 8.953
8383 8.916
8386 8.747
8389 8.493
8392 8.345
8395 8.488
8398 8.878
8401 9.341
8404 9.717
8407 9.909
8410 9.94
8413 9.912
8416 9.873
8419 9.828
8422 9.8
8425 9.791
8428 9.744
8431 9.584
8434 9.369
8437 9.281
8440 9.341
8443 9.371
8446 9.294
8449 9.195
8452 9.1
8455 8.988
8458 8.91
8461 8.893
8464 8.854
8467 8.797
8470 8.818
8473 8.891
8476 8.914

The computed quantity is -3.0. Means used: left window 8.59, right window 9.1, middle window 9.77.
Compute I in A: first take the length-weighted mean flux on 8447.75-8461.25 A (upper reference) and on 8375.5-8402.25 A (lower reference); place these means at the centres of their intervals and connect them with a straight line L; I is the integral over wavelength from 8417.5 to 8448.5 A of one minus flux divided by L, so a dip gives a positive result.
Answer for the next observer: -2.0 A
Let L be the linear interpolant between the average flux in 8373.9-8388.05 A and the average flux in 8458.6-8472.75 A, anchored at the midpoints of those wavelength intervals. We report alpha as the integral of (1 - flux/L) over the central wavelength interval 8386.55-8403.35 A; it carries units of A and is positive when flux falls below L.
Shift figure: 0.2 A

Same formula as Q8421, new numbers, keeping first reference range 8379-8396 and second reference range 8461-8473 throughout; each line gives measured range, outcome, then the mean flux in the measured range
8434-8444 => -0.6 A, 9.33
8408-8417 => -1.2 A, 9.91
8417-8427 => -1.2 A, 9.81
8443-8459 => -0.6 A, 9.13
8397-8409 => -1.1 A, 9.51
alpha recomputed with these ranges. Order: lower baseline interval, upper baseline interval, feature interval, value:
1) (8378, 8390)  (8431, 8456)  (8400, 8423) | -2.0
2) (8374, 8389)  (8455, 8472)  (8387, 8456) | -3.9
